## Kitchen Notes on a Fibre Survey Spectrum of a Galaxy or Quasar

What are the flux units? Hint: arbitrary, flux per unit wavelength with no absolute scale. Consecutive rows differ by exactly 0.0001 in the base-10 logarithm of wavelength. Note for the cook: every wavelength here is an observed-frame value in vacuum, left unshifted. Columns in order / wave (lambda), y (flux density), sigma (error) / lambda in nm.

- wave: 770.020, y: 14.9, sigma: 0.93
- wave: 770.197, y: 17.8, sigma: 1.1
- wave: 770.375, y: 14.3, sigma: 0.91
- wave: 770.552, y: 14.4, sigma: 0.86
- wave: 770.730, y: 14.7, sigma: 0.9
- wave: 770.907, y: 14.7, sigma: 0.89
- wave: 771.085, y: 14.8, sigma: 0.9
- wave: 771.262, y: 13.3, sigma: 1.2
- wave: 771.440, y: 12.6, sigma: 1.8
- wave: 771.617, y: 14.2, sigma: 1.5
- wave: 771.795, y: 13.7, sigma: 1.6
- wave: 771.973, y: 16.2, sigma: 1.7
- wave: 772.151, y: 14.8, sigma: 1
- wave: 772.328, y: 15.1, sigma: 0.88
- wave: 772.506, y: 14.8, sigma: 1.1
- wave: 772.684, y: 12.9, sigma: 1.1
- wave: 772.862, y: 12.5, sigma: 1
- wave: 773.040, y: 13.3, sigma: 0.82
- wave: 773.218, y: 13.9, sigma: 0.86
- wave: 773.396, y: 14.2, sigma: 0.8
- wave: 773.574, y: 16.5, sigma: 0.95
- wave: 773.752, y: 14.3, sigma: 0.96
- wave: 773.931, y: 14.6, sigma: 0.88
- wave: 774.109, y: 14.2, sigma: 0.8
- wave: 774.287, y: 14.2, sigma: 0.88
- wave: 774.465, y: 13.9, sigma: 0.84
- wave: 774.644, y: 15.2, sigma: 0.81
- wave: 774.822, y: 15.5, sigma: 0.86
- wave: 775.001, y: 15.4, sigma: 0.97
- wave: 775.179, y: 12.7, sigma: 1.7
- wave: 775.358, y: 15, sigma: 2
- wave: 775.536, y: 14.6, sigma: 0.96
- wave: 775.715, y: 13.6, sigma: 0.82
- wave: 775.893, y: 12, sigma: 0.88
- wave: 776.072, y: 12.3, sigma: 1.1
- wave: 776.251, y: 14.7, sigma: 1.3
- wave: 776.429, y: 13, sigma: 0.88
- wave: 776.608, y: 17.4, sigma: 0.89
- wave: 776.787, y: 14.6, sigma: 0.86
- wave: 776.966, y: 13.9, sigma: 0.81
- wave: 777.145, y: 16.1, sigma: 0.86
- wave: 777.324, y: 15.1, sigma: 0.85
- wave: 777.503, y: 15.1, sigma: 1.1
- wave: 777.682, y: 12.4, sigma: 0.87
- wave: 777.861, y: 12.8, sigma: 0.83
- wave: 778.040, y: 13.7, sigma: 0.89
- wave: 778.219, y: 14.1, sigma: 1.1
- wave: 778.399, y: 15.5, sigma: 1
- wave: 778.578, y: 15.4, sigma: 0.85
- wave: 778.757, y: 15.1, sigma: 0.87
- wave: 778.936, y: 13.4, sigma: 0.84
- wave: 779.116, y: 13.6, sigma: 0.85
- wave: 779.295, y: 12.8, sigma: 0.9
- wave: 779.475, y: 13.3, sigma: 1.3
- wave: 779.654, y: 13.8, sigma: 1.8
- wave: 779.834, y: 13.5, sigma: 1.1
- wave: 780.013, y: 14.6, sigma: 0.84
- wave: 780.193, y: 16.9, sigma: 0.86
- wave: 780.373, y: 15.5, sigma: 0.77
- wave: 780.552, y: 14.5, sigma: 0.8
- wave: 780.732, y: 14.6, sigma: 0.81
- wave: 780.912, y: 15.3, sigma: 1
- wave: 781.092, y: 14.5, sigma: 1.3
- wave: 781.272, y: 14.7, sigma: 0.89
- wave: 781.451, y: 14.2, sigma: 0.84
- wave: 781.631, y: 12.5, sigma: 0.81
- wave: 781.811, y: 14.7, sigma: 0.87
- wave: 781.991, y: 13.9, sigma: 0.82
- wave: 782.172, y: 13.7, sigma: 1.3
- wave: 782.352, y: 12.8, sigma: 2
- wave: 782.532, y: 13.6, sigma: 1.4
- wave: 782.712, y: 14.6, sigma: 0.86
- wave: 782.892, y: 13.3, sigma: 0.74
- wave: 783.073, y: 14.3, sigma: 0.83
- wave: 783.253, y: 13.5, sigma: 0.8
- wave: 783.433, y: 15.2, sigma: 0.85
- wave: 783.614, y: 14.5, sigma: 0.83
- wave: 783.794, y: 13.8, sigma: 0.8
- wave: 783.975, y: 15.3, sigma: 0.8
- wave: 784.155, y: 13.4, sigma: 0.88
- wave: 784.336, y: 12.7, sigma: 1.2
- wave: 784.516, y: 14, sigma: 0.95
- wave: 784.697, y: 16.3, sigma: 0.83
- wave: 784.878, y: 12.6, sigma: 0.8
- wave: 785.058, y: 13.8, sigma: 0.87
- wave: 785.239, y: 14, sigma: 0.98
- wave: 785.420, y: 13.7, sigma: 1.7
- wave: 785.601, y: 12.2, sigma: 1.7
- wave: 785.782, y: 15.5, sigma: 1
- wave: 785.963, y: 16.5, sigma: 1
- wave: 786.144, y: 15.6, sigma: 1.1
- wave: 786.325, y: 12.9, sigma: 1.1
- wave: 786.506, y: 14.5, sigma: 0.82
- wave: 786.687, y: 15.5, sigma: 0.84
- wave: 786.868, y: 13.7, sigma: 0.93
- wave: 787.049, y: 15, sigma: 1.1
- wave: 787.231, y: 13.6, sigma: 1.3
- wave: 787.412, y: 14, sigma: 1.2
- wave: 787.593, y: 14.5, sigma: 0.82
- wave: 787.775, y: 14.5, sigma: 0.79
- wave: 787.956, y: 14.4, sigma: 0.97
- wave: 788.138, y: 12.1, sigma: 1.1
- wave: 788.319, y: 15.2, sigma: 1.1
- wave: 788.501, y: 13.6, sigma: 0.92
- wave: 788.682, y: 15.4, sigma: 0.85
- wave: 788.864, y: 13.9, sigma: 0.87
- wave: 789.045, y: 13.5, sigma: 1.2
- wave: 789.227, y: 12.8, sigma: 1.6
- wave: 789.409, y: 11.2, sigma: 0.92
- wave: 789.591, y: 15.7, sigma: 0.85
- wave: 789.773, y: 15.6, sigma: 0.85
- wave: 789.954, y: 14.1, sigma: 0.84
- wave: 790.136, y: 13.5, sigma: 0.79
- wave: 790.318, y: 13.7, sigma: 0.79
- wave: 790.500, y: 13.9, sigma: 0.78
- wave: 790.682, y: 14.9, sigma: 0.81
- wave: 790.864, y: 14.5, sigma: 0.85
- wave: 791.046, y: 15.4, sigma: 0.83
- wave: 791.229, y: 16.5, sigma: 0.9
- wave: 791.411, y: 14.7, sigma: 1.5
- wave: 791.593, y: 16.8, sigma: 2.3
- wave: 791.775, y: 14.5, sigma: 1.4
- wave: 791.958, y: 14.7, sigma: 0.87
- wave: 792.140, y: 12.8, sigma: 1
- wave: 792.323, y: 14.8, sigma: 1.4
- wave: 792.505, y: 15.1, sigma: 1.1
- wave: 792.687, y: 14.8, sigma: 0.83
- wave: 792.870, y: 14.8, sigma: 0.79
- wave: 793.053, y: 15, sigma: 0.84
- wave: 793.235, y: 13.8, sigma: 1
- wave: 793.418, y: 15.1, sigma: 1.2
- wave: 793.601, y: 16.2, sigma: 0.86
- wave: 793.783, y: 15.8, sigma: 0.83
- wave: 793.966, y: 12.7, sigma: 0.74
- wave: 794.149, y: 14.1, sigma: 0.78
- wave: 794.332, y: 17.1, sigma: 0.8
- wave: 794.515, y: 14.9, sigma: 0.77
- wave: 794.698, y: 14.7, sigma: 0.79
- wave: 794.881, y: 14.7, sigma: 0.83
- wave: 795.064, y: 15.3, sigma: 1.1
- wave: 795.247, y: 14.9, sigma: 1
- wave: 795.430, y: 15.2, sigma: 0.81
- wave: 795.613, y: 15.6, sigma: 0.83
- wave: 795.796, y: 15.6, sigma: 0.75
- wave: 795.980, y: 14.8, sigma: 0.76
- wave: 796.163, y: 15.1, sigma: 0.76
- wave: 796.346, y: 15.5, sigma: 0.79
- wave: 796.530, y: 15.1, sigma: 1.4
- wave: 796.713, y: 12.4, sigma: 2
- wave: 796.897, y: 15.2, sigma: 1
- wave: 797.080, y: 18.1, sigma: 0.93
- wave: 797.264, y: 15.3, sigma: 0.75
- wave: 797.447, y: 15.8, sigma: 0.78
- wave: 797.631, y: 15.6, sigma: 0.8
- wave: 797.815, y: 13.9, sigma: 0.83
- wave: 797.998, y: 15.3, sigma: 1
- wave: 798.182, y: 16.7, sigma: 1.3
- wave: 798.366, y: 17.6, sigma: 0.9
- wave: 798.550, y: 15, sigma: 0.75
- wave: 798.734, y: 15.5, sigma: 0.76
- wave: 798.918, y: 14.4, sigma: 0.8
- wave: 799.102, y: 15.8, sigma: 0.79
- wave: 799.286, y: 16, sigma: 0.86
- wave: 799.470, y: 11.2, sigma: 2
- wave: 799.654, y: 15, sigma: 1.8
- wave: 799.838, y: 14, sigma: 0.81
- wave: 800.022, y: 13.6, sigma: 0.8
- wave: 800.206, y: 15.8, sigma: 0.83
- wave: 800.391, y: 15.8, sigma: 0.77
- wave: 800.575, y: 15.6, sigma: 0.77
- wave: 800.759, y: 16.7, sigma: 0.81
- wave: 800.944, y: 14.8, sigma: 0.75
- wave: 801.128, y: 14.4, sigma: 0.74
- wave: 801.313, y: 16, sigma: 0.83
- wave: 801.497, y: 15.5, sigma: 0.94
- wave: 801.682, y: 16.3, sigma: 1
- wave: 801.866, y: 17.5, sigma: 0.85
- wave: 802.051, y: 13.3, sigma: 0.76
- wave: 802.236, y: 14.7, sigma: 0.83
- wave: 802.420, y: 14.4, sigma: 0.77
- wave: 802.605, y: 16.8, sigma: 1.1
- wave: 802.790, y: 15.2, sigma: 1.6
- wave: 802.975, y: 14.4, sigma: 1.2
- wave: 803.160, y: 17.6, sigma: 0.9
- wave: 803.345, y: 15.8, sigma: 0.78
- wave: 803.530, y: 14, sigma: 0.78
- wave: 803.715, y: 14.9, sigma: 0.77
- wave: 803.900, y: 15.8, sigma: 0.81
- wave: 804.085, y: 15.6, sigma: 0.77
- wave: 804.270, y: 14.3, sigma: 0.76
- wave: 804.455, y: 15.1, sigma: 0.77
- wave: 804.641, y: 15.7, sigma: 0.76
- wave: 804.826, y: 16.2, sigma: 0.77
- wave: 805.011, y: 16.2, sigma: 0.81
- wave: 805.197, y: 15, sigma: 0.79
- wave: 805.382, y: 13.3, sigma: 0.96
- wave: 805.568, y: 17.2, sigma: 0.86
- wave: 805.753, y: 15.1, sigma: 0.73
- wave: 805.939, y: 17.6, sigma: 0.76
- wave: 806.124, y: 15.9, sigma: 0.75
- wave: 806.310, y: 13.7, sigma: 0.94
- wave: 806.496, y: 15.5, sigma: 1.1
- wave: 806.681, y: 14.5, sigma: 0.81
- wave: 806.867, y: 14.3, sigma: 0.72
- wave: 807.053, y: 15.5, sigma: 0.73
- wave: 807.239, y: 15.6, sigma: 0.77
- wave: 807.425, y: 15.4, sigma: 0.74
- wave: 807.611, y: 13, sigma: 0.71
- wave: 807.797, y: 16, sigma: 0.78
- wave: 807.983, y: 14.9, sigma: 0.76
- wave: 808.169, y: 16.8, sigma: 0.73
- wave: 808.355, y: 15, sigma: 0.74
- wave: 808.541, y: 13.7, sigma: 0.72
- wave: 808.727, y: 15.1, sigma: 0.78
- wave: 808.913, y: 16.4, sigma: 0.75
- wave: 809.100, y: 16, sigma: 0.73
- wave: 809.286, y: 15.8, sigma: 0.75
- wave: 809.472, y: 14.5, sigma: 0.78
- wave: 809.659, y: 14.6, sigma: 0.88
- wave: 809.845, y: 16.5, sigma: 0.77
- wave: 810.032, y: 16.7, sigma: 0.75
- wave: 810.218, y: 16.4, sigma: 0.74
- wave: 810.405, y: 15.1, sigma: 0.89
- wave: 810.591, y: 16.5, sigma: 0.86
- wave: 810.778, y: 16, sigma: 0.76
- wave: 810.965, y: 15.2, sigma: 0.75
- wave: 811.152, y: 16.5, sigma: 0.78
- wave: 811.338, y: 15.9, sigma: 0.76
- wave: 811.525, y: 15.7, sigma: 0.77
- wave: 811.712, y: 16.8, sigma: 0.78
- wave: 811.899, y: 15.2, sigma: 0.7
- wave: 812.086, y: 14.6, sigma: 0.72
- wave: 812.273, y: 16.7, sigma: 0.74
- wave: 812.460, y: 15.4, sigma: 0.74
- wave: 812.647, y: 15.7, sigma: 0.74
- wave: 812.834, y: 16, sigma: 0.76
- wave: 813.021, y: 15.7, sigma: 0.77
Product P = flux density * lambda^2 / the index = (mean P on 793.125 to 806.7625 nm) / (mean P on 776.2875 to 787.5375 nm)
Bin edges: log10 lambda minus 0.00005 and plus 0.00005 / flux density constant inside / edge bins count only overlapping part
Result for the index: 1.12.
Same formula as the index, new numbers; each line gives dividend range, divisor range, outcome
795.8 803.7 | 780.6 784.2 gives 1.13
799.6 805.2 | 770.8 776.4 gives 1.17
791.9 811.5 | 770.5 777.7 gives 1.14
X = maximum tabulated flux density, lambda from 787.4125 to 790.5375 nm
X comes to 15.7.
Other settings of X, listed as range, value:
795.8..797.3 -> 18.1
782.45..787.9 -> 16.5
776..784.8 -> 17.4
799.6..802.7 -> 17.5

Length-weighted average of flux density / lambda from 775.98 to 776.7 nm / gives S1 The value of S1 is 14.3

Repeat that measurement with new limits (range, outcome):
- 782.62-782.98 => 14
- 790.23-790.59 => 13.8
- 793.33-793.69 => 15.6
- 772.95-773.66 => 14.5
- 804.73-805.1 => 16.2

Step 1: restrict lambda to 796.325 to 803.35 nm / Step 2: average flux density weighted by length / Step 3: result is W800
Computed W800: 15.3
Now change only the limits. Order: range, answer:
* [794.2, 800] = 15.2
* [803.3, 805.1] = 15.4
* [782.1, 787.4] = 14.1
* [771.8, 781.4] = 14.4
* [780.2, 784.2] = 14.3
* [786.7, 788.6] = 14.1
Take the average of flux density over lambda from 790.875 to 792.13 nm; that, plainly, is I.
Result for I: 15.2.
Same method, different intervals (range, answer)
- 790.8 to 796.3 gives 15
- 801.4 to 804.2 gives 15.4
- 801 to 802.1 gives 15.6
